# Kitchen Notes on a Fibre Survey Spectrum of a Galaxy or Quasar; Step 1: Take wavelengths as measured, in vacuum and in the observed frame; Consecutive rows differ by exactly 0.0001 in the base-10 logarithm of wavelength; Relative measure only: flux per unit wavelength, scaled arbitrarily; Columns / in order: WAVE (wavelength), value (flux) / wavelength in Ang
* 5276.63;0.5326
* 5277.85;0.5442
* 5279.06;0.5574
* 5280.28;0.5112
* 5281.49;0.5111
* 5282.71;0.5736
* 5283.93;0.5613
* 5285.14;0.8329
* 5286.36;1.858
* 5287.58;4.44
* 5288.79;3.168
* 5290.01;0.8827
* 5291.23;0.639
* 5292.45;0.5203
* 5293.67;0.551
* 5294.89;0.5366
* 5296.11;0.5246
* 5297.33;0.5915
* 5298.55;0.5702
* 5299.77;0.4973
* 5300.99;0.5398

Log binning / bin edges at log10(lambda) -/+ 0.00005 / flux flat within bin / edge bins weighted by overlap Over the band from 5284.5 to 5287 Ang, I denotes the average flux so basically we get 1.37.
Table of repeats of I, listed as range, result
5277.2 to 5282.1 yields 0.531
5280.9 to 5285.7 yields 0.618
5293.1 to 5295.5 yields 0.543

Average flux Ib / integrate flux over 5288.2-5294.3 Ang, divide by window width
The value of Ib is 1.14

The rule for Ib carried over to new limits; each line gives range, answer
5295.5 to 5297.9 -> 0.557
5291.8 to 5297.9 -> 0.545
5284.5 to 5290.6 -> 2.23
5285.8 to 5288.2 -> 3.18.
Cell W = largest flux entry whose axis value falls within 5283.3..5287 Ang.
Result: 1.858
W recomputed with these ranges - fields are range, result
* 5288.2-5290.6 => 3.168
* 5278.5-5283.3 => 0.5736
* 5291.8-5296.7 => 0.551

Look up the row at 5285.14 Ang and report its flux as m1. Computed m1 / 0.8329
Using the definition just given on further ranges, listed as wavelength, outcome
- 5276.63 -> 0.5326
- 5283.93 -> 0.5613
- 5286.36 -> 1.858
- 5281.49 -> 0.5111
